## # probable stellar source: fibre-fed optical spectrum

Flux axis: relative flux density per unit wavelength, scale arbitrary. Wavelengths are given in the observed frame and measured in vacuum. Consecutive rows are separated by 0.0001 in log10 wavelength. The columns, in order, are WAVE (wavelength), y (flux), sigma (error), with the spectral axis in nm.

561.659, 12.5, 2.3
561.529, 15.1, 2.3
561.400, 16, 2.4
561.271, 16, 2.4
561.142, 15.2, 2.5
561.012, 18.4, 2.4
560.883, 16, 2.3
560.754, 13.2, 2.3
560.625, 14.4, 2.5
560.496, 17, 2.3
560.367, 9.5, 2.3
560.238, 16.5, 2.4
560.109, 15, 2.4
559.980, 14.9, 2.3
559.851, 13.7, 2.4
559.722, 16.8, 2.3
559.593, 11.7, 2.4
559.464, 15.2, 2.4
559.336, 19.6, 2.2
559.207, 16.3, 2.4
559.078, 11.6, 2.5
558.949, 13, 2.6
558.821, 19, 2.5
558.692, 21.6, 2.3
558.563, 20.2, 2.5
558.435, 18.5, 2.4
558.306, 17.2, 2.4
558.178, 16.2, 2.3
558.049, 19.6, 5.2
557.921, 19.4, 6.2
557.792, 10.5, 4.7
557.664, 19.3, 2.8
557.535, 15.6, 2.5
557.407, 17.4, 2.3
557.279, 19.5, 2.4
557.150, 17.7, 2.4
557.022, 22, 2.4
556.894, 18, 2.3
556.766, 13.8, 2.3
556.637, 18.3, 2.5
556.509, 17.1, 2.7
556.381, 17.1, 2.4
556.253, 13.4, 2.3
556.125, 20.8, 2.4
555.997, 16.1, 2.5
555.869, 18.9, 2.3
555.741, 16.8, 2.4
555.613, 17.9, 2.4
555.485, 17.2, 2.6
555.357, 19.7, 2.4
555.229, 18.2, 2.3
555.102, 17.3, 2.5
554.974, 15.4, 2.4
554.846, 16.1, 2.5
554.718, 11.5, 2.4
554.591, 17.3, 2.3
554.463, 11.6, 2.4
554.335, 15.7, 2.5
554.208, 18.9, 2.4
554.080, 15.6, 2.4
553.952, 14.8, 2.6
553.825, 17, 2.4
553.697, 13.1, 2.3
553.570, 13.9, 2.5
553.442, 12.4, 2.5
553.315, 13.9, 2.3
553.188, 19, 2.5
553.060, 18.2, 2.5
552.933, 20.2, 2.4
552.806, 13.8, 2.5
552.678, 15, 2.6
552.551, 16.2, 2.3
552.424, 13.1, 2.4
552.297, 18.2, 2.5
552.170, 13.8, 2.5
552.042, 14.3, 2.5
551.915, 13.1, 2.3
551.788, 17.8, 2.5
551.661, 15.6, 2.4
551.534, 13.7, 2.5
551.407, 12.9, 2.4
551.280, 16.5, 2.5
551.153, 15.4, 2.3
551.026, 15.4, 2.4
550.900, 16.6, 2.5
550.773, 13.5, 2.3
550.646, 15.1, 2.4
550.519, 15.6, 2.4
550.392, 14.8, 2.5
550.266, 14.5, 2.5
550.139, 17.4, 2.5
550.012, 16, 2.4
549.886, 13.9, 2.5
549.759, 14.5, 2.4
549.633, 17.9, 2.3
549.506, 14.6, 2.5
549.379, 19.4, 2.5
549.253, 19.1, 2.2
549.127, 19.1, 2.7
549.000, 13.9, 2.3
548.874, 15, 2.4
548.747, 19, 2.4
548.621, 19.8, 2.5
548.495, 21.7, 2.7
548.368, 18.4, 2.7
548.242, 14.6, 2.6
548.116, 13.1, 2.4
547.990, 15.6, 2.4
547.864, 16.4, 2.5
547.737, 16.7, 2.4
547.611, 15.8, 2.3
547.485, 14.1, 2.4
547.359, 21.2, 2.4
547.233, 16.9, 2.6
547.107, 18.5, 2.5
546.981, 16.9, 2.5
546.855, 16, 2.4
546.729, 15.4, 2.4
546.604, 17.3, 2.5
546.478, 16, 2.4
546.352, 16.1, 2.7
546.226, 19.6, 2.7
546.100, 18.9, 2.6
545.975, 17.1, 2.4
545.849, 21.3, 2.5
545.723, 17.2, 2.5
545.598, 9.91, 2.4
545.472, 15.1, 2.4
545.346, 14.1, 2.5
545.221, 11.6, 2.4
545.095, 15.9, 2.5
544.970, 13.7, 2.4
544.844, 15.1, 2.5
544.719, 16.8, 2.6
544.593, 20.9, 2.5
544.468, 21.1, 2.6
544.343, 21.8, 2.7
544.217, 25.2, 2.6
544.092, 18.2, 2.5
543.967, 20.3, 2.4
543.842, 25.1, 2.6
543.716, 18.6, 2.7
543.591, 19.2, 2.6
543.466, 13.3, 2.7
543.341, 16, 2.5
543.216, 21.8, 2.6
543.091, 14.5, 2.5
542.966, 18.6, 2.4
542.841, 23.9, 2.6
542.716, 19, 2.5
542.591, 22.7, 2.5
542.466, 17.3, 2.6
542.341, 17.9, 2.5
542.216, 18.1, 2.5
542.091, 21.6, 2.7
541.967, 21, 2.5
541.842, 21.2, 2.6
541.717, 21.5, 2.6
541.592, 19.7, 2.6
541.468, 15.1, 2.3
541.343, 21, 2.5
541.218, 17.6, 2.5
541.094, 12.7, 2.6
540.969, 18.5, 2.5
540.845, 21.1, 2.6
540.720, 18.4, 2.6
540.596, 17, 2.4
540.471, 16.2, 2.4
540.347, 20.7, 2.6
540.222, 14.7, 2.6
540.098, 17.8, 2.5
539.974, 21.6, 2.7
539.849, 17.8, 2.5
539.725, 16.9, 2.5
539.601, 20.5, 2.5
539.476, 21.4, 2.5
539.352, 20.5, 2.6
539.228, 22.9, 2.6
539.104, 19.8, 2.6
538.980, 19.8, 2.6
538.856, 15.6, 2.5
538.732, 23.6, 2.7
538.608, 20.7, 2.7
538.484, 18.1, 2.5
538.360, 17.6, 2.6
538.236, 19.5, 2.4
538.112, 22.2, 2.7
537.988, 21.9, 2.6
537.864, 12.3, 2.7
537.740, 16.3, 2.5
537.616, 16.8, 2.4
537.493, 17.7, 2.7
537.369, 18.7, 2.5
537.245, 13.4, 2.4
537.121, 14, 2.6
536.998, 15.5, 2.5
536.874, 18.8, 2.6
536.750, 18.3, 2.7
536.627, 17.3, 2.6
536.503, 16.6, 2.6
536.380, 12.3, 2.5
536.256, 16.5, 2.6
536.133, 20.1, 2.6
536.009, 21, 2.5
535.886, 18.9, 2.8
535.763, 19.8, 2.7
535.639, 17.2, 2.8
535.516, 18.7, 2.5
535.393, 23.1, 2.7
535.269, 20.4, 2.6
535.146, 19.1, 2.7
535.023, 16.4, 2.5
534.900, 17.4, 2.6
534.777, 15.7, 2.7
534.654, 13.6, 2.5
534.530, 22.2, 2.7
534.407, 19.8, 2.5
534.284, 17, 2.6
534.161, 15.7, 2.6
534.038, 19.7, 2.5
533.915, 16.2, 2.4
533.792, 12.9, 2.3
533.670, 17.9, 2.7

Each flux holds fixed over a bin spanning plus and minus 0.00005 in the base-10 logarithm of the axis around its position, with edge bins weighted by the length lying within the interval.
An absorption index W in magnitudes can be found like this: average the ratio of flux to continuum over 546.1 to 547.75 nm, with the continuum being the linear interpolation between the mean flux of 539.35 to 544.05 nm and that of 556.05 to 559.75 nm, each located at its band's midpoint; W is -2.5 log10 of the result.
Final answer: 0.08 mag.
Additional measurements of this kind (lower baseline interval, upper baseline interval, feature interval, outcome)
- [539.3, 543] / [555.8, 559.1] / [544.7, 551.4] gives 0.13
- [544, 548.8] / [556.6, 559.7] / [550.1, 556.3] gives 0.09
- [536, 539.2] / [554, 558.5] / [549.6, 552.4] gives 0.13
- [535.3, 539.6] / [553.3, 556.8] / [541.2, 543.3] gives -0.10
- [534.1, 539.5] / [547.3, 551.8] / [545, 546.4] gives 0.05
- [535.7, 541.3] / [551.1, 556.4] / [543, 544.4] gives -0.12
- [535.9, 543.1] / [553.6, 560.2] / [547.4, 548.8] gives 0.04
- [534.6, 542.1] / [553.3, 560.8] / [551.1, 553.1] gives 0.09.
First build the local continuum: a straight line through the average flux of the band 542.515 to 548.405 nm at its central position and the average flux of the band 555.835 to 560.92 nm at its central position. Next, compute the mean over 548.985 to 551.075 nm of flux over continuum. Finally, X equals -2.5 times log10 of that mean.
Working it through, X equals 0.08 mag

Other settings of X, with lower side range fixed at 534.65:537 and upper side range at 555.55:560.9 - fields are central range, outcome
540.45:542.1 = -0.065 mag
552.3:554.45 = 0.083 mag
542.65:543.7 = -0.048 mag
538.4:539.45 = -0.134 mag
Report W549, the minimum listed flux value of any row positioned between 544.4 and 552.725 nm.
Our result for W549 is 9.91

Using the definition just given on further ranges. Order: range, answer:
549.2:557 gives 11.5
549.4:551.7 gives 12.9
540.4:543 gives 12.7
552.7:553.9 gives 12.4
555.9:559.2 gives 10.5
